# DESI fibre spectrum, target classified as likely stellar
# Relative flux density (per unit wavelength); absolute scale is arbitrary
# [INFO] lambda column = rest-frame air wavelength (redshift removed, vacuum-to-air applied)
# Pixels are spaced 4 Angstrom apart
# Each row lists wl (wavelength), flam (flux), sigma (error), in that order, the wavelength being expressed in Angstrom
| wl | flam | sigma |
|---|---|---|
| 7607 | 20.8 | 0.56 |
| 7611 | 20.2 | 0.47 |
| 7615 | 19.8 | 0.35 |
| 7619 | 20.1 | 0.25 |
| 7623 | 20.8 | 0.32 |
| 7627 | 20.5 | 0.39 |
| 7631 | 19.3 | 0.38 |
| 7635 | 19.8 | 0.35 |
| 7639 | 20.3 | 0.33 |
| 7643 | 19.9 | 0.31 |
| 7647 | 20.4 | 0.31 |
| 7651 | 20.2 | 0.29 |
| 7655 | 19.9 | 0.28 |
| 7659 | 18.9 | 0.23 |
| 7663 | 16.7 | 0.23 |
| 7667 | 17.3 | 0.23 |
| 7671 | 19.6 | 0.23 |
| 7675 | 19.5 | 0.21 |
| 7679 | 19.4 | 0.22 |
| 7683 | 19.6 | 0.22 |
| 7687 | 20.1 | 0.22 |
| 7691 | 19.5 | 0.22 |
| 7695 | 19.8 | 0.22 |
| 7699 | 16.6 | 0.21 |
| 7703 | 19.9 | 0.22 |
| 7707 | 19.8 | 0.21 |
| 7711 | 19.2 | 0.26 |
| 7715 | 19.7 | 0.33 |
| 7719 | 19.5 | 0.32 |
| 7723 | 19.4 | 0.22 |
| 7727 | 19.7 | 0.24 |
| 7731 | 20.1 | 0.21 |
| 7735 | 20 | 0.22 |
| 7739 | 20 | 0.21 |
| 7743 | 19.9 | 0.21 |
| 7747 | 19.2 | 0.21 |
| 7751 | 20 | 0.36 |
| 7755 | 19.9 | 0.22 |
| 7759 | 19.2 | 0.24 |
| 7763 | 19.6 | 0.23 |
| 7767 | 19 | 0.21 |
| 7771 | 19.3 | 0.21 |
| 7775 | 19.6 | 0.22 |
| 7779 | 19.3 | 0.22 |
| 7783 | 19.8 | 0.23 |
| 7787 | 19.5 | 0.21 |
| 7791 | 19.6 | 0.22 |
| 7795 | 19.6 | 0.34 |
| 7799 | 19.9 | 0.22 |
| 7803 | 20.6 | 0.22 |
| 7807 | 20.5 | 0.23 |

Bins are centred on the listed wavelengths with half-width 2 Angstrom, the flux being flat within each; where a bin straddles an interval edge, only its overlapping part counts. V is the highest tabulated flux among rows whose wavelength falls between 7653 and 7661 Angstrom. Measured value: 19.9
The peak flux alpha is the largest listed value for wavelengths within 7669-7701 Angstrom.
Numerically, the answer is 20.1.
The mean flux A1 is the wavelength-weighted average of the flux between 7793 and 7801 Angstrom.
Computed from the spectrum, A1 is 19.8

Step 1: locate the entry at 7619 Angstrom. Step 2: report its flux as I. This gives 20.1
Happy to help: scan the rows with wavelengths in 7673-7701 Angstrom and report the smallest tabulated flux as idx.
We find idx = 16.6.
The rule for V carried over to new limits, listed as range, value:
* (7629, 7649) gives 20.4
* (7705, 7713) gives 19.8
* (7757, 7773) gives 19.6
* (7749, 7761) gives 20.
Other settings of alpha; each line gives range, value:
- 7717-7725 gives 19.5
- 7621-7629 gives 20.8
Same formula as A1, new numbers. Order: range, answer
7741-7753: 19.7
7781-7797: 19.6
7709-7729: 19.5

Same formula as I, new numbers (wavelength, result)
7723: 19.4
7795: 19.6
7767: 19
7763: 19.6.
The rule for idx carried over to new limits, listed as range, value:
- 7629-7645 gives 19.3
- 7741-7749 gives 19.2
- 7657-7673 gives 16.7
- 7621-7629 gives 20.5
